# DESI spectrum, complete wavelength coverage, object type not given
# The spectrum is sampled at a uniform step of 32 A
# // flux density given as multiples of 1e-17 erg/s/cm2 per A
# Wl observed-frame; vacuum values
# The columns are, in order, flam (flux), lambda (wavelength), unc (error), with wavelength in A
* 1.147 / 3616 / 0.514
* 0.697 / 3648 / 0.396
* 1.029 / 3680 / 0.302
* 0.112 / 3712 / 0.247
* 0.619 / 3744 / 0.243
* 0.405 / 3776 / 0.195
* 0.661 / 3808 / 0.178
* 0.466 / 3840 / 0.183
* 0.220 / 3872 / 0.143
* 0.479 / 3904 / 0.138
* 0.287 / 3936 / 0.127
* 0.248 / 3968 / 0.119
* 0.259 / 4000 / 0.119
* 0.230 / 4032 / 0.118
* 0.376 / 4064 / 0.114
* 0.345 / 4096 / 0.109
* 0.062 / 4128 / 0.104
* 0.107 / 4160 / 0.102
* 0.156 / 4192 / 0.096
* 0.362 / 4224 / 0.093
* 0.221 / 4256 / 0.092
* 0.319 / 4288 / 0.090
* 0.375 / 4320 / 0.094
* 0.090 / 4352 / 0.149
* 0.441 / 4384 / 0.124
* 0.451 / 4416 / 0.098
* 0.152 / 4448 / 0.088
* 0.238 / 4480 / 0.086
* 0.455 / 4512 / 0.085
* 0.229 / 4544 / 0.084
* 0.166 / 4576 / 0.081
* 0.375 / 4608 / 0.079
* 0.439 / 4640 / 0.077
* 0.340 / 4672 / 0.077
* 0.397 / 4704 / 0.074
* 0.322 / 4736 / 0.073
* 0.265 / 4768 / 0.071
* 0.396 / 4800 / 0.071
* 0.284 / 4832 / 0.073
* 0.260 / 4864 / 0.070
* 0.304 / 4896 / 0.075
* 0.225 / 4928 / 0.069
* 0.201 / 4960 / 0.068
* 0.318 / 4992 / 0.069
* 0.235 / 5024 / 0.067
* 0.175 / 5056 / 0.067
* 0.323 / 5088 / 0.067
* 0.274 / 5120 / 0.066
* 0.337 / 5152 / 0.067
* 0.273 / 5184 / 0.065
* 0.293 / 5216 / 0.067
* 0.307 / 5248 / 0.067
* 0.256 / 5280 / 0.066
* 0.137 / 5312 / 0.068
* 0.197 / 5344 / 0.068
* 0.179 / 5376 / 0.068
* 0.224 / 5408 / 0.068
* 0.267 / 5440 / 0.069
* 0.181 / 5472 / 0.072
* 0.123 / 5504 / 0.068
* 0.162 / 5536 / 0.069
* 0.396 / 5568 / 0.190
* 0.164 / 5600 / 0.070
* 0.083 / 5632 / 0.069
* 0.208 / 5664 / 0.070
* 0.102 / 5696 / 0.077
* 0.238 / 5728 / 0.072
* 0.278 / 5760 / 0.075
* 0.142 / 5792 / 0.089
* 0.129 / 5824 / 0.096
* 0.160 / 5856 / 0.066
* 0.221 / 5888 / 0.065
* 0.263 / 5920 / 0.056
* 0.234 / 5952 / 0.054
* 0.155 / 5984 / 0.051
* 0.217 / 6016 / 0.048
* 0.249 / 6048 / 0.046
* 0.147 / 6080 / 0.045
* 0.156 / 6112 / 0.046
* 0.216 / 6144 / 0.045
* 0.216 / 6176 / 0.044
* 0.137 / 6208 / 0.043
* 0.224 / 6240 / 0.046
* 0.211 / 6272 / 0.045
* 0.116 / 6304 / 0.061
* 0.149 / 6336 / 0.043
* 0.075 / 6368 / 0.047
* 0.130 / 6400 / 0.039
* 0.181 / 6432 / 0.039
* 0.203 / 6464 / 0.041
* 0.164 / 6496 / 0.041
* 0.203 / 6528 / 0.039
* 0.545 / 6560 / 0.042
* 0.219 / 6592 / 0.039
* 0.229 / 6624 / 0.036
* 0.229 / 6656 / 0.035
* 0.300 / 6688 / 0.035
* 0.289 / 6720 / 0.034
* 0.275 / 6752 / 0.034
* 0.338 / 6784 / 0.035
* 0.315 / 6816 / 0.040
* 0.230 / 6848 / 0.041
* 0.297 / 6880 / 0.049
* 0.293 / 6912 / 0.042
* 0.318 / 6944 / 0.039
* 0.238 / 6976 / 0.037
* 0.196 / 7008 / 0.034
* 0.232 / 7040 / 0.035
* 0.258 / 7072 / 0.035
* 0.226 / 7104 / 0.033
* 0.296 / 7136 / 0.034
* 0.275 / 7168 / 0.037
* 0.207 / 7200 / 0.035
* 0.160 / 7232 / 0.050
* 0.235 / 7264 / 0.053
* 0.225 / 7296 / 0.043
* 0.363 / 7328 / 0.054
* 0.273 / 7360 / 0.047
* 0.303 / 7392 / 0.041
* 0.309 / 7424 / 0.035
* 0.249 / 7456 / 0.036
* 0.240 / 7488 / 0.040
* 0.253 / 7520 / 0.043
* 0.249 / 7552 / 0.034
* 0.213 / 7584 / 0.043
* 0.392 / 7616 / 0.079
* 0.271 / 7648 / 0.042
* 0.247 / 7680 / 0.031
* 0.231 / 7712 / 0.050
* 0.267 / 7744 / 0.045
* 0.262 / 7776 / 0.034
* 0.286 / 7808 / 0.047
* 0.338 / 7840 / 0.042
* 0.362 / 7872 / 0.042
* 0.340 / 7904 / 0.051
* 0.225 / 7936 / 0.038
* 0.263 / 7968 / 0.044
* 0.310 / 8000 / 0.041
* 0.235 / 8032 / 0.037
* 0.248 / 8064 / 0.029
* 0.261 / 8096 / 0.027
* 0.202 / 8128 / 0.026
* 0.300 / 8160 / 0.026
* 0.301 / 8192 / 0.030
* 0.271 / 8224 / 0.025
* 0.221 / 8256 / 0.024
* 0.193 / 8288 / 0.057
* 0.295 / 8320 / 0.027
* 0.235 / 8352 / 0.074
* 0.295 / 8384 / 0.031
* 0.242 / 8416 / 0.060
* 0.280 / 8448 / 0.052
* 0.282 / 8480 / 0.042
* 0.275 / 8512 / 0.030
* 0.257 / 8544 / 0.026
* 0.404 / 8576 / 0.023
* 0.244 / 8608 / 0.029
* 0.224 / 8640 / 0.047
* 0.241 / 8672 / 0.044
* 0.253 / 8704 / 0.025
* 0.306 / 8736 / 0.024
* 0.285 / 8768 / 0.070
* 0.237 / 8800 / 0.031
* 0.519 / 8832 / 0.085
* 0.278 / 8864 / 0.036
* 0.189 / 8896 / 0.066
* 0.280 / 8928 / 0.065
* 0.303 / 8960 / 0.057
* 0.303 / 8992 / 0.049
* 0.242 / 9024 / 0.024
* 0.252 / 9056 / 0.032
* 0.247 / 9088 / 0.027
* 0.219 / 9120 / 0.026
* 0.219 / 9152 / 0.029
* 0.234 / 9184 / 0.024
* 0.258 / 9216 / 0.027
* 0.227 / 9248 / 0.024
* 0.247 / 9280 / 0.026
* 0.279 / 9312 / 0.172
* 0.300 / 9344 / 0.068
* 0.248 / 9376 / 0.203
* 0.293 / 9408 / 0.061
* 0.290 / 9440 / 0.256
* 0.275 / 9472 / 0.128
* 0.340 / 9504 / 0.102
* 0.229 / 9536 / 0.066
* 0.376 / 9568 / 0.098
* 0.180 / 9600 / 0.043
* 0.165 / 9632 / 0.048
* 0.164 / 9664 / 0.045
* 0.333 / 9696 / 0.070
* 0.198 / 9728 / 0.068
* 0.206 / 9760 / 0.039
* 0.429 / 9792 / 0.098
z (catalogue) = 0.762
